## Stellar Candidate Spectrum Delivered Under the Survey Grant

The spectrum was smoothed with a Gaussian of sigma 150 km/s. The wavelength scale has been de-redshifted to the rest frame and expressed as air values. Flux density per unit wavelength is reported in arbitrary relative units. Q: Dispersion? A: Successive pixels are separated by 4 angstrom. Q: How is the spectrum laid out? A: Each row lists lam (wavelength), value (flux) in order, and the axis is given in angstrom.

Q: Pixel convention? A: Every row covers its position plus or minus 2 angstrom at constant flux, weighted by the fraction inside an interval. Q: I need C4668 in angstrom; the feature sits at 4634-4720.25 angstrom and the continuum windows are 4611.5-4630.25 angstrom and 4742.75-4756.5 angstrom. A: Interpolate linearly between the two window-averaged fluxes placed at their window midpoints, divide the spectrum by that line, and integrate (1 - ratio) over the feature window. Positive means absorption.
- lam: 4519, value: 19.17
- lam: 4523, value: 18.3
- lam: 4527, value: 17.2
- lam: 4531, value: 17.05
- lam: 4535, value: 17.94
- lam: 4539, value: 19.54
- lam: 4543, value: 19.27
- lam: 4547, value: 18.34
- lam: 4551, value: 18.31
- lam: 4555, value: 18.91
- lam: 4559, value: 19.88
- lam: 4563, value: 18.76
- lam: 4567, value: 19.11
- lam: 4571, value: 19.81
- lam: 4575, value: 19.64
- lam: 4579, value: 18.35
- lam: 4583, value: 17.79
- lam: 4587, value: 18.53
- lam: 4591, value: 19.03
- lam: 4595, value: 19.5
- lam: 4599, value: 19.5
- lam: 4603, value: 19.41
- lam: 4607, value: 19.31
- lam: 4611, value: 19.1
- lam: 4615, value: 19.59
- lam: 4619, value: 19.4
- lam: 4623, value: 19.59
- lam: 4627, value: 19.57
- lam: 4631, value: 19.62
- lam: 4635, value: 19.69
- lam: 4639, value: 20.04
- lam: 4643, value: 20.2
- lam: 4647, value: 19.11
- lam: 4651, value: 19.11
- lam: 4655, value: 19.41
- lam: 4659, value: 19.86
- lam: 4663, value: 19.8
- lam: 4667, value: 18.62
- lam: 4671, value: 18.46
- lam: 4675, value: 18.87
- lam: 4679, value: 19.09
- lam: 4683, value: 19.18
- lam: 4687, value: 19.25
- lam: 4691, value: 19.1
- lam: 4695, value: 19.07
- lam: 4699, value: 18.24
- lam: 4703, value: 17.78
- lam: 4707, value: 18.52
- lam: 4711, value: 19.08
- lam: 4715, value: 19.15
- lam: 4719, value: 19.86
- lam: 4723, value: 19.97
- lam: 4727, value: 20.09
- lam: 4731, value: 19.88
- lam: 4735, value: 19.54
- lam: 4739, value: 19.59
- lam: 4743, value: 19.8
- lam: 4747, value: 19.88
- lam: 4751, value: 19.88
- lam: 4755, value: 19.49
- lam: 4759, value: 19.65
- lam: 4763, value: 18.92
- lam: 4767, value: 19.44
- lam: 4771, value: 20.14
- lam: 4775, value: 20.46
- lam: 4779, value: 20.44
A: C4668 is 2.1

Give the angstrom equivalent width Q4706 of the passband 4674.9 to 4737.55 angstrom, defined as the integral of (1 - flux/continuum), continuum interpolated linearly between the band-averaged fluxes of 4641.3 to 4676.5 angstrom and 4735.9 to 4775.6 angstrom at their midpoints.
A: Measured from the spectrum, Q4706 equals 1.0 angstrom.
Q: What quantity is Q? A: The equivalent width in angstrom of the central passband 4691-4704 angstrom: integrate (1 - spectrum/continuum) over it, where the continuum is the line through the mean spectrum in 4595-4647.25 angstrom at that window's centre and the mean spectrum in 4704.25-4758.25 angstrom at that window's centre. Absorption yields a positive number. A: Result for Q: 0.7 angstrom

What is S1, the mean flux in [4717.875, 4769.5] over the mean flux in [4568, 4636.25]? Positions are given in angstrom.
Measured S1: 1.0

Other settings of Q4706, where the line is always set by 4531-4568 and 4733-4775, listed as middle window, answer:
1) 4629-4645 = -0.6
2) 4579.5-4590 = 0.4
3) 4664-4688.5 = 0.5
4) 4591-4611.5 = -0.4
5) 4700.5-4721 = 0.7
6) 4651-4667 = -0.2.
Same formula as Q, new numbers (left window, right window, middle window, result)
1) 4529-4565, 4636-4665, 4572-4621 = 0.1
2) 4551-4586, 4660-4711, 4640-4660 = -0.7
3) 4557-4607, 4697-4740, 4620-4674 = -0.8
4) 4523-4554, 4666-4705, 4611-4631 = -1.0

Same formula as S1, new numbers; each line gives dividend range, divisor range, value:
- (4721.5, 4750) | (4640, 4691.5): 1.03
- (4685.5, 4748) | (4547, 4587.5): 1.02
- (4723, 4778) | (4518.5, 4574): 1.06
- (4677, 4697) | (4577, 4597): 1.03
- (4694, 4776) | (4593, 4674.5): 1.00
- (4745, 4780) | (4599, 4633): 1.02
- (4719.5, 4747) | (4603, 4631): 1.02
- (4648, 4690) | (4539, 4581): 1.01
